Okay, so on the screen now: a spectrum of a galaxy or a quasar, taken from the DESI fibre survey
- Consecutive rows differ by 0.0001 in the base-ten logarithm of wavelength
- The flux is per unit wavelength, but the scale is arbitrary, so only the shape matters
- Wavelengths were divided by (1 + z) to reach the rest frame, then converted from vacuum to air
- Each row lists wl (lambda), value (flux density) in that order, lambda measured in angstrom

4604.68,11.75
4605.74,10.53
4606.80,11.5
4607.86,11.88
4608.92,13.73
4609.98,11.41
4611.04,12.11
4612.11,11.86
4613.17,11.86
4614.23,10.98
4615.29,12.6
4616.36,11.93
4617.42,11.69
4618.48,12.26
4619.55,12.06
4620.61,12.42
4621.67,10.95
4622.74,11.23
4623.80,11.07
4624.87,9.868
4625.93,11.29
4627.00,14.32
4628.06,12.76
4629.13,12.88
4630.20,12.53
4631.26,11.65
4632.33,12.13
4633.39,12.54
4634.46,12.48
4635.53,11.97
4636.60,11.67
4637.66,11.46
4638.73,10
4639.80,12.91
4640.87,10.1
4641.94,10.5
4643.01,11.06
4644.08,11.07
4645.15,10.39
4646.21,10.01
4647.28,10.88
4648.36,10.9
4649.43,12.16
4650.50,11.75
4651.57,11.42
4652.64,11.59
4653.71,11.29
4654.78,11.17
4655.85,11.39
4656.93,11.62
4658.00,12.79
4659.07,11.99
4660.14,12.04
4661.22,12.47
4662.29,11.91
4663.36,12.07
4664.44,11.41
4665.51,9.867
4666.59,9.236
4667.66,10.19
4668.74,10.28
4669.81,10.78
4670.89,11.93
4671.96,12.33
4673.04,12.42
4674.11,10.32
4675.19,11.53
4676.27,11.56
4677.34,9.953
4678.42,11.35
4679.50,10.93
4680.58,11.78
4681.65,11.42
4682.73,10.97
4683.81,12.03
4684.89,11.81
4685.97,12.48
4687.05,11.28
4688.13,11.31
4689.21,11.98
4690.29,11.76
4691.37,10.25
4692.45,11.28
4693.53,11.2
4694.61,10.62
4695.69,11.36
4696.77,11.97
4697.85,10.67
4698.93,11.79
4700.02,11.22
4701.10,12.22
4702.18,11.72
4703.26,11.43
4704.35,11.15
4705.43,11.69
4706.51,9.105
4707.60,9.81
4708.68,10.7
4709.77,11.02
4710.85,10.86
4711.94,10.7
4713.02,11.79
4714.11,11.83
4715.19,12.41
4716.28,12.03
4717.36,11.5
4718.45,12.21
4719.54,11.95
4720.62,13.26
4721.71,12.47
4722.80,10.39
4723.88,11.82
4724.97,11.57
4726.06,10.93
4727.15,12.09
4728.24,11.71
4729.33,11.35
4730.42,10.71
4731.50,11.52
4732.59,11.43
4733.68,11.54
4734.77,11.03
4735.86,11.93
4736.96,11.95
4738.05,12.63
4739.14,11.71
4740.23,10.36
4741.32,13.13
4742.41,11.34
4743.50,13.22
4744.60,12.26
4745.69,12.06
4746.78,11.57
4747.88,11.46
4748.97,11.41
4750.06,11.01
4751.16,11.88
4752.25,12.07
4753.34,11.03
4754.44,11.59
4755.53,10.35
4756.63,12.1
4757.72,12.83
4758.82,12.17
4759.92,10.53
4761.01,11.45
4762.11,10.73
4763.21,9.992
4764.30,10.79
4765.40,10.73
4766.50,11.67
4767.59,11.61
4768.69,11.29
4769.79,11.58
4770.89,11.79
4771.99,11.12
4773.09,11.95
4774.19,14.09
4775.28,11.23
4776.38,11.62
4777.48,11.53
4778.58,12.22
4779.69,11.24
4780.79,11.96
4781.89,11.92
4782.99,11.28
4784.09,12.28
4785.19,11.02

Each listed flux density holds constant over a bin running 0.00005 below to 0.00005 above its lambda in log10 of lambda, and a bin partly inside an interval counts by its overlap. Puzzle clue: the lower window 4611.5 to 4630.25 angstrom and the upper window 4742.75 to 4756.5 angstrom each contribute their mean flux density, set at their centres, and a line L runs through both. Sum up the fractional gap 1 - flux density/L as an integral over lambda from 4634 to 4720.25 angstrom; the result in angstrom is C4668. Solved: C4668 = 3.4 angstrom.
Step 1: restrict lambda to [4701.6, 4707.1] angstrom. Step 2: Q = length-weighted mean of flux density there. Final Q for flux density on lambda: 11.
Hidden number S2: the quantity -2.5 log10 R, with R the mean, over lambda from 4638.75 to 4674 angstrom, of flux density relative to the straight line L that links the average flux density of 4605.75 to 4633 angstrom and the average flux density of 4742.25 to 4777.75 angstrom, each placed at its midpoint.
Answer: 0.053 mag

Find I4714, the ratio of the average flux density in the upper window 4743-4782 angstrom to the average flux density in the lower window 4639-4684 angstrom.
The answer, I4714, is 1.0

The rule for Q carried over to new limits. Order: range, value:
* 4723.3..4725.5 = 11.7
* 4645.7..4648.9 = 10.6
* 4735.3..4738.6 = 12.1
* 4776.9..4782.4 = 11.8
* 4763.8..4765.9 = 10.7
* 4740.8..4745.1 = 12.5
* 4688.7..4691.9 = 11.3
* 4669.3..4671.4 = 11.3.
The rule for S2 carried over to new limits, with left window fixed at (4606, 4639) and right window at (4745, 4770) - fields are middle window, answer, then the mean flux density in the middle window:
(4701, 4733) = 0.01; 11.4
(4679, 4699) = 0.02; 11.4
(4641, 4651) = 0.09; 10.9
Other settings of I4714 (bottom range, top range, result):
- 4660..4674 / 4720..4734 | 1.03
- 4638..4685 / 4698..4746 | 1.03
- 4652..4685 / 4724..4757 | 1.02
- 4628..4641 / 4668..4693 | 0.95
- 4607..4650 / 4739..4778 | 0.99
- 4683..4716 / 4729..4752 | 1.03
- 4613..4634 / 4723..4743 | 0.97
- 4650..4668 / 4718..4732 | 1.02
